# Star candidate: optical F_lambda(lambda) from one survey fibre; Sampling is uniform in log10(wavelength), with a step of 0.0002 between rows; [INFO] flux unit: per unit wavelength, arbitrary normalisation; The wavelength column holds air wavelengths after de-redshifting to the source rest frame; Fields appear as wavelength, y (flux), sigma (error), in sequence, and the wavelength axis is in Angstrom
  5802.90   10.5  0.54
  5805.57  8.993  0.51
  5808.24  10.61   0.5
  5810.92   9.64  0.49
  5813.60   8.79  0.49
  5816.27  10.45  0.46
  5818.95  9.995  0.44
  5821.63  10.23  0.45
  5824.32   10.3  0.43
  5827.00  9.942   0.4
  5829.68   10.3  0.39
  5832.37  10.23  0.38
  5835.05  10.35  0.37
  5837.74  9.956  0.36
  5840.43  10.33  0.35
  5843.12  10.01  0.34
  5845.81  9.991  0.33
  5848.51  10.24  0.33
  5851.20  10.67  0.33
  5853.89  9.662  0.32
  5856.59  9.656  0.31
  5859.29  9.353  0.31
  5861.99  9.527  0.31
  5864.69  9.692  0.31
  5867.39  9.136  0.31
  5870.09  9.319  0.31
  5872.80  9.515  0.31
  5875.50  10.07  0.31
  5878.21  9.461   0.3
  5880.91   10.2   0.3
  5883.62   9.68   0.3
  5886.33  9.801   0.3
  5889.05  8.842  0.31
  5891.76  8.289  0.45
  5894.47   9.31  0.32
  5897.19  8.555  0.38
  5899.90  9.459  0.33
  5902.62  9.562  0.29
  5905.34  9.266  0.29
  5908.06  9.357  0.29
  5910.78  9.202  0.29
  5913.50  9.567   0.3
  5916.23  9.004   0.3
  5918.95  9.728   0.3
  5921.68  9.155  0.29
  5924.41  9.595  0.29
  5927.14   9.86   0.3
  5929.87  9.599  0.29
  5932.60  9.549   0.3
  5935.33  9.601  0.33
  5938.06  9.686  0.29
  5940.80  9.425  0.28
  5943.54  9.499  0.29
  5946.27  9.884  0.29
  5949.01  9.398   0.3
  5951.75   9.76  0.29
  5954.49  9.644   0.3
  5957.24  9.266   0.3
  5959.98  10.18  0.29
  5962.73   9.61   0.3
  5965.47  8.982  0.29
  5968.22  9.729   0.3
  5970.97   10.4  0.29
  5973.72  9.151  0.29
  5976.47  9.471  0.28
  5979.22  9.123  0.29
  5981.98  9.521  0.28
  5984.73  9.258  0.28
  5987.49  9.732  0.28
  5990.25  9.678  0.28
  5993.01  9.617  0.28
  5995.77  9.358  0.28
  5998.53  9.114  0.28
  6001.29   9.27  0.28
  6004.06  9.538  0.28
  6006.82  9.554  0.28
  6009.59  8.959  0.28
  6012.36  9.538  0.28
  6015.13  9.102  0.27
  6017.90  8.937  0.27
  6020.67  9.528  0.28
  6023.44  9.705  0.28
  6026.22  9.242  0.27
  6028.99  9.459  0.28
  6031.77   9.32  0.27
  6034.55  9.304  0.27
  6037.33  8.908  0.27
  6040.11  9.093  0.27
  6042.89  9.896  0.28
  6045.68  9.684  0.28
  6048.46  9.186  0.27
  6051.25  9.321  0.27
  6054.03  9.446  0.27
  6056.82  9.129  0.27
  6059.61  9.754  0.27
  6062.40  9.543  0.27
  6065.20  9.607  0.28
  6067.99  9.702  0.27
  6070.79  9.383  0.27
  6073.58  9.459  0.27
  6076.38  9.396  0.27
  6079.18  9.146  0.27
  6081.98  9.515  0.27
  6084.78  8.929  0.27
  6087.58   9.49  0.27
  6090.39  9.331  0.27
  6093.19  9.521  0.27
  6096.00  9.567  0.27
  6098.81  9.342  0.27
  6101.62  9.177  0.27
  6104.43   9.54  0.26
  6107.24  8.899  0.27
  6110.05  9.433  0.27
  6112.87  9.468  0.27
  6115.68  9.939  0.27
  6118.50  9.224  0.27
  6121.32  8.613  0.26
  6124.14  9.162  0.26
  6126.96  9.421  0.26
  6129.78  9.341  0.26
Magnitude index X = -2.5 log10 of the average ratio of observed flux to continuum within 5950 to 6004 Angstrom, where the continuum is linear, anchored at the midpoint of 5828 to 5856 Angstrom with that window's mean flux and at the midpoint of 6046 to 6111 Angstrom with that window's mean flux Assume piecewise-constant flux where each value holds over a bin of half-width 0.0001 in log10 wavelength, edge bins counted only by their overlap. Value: 0.02 mag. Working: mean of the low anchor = 10.2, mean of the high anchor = 9.39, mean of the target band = 9.52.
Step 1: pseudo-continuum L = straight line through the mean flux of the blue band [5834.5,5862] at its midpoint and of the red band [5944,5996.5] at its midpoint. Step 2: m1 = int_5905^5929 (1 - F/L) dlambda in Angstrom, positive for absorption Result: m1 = 0.8 Angstrom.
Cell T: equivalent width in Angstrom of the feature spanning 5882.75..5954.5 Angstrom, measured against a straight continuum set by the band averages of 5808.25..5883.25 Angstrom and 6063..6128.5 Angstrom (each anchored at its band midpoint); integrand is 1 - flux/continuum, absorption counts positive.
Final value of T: 2.4 Angstrom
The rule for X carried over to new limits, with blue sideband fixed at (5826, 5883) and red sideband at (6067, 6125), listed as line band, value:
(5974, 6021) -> 0.02 mag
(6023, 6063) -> 0.01 mag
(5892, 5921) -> 0.06 mag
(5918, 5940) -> 0.01 mag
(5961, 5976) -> 0.01 mag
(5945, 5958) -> 0.01 mag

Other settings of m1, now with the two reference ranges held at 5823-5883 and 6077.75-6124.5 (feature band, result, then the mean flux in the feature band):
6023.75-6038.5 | 0.3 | 9.28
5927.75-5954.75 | 0.2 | 9.61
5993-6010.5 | 0.4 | 9.33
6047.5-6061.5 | 0.1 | 9.38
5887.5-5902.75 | 1.3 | 8.97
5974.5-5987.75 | 0.3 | 9.38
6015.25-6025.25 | 0.2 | 9.35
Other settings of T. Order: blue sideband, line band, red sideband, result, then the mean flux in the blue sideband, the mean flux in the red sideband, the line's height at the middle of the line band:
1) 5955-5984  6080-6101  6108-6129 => 0.0 Angstrom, 9.54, 9.31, 9.35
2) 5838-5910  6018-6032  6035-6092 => 0.0 Angstrom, 9.58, 9.4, 9.43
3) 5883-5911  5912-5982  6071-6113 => -2.4 Angstrom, 9.2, 9.35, 9.24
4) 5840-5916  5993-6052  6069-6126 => 0.4 Angstrom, 9.54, 9.33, 9.4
